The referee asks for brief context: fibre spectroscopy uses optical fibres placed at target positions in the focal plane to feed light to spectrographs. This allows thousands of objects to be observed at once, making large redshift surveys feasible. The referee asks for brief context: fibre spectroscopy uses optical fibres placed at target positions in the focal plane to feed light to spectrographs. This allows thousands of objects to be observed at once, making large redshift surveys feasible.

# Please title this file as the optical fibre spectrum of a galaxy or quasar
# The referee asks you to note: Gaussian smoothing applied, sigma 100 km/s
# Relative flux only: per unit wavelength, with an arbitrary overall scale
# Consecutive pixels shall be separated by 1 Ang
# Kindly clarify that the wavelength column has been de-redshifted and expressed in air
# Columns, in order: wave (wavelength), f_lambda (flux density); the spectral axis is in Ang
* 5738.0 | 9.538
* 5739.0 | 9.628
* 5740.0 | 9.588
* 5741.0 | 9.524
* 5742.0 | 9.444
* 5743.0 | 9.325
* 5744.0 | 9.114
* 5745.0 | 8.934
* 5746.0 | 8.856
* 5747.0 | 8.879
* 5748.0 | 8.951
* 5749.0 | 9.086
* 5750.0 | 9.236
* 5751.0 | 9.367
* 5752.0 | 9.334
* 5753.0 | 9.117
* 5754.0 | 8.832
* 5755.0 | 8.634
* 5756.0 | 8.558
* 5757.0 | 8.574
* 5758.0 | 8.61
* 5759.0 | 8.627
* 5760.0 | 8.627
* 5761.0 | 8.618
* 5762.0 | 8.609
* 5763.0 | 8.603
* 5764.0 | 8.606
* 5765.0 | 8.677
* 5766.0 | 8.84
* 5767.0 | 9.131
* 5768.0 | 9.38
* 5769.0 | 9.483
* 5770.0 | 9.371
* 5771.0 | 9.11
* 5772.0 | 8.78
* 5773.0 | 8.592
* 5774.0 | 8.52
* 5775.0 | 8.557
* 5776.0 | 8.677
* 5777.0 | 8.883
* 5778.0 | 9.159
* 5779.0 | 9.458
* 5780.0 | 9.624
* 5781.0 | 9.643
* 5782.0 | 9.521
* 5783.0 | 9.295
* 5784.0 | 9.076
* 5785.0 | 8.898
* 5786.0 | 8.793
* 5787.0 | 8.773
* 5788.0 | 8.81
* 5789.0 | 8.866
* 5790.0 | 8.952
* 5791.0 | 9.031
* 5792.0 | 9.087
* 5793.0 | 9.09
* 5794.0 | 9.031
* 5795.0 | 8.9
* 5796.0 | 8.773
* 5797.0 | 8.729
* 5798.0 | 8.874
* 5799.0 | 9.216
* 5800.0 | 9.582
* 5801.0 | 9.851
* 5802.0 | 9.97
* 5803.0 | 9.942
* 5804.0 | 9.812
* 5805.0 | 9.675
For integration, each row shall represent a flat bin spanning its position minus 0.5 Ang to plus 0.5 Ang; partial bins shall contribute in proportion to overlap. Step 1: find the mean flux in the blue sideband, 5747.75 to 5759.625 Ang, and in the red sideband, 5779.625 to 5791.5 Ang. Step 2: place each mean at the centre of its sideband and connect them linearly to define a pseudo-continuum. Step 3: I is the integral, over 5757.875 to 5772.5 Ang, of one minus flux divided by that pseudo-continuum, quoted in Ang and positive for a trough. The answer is 0.2 Ang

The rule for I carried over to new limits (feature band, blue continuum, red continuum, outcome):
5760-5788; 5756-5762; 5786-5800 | -0.7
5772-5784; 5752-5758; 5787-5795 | -0.2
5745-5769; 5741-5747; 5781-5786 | 0.8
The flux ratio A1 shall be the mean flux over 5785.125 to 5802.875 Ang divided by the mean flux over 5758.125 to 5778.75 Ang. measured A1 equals 1.03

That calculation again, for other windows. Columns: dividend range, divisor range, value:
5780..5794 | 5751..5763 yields 1.04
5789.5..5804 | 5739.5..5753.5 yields 1.00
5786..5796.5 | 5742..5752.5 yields 0.98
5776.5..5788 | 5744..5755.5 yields 1.02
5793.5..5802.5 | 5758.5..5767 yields 1.06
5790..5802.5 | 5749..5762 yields 1.04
